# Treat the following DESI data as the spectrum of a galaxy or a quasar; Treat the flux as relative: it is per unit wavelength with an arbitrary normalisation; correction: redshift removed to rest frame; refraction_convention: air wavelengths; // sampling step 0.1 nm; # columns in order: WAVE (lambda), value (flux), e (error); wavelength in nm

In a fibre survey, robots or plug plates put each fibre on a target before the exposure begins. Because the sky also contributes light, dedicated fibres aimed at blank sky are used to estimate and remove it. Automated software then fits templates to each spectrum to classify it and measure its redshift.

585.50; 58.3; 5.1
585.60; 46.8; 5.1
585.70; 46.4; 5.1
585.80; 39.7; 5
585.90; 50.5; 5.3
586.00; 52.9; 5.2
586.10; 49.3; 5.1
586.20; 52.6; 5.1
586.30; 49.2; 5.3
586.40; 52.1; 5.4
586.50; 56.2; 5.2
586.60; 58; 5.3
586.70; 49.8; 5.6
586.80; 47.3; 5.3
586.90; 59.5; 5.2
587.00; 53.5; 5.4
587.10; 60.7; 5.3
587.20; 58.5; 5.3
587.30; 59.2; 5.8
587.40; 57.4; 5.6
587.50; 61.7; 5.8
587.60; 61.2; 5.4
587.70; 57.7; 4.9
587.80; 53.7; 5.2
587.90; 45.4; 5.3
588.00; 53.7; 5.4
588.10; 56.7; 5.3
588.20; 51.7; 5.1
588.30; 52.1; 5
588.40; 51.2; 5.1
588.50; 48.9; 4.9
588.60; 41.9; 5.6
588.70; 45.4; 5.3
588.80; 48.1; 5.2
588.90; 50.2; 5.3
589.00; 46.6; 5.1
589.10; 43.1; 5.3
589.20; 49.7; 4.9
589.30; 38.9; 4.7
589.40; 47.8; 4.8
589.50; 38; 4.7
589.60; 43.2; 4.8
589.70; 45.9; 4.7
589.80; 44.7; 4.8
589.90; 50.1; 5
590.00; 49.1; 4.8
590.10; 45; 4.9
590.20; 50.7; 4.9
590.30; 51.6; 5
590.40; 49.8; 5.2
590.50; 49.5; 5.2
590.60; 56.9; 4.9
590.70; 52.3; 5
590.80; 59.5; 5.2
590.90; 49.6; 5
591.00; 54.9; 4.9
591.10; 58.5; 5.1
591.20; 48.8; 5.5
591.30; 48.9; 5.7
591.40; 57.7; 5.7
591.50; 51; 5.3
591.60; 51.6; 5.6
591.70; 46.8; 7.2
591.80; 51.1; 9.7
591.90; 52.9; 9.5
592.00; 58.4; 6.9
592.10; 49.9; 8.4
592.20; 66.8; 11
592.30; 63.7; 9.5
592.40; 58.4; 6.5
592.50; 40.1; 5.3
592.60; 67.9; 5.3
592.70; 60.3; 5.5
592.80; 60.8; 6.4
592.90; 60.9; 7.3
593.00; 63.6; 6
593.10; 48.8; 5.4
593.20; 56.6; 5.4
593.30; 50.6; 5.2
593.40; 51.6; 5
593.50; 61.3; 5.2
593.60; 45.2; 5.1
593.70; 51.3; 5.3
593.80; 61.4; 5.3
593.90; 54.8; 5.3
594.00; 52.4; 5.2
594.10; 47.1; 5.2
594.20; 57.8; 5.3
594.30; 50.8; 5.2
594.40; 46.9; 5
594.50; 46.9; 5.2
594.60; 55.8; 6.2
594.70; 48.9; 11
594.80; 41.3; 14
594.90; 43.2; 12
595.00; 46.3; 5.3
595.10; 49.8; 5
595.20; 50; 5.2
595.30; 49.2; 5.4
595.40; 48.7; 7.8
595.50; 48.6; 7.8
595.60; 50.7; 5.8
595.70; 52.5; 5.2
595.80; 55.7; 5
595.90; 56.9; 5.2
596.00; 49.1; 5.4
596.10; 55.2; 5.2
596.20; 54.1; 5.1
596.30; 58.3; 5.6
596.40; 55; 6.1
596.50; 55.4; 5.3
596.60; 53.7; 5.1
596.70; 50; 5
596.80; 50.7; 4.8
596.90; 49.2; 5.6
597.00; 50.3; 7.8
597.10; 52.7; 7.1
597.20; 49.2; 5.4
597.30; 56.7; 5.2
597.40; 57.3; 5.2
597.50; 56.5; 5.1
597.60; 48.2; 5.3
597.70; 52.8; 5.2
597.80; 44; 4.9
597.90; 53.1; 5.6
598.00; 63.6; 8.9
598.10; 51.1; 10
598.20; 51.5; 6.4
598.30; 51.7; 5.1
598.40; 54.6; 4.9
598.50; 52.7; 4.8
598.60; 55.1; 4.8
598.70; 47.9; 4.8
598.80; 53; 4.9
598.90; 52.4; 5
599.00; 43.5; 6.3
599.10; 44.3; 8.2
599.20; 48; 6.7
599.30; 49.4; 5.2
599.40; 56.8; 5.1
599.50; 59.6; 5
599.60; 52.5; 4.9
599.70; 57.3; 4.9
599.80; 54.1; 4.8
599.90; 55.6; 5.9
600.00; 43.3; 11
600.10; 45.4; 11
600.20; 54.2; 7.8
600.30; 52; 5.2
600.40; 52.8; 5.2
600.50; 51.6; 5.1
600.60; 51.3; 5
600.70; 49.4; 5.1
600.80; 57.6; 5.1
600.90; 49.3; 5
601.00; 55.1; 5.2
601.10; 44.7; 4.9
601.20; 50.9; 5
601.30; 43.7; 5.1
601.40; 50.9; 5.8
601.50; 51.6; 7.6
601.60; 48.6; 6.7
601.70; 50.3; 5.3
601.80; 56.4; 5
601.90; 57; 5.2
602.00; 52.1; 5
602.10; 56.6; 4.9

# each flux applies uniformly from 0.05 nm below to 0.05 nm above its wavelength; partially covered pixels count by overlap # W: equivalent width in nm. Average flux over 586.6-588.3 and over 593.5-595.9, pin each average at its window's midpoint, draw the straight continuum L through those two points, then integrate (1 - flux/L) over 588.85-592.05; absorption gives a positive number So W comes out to 0.217 nm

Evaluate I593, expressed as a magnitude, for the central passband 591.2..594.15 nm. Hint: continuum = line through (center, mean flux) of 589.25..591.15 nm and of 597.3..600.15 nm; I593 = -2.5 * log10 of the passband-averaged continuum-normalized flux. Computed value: -0.10 mag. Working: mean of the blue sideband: 49.3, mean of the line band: 54.8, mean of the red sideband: 52.1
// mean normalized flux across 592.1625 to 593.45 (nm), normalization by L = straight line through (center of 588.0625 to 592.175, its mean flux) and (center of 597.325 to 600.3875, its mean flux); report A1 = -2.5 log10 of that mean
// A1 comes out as -0.14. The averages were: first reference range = 49.8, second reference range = 52.1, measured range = 57.6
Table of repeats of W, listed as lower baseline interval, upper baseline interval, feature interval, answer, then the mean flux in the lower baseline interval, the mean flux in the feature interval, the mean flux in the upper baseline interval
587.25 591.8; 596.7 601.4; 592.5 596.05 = -0.097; 50.6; 52.5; 51.6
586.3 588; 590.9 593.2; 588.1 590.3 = 0.331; 55.5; 47.1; 55.4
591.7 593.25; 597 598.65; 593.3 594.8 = 0.107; 57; 51.9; 53.1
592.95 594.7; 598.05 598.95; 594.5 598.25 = 0.062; 53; 51.7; 52.2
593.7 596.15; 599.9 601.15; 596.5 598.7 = -0.076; 50.8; 52.6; 50.8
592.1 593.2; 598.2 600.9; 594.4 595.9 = 0.181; 58.6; 49.3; 51.7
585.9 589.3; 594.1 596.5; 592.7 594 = -0.110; 52.3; 55.6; 51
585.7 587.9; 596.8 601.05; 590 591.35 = 0.036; 53.9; 51.9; 52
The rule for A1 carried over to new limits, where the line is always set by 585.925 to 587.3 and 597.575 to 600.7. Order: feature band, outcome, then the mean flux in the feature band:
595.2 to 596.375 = -0.01 mag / 52.6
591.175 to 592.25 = 0.00 mag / 53.2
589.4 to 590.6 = 0.13 mag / 47.5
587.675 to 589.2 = 0.08 mag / 49.6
